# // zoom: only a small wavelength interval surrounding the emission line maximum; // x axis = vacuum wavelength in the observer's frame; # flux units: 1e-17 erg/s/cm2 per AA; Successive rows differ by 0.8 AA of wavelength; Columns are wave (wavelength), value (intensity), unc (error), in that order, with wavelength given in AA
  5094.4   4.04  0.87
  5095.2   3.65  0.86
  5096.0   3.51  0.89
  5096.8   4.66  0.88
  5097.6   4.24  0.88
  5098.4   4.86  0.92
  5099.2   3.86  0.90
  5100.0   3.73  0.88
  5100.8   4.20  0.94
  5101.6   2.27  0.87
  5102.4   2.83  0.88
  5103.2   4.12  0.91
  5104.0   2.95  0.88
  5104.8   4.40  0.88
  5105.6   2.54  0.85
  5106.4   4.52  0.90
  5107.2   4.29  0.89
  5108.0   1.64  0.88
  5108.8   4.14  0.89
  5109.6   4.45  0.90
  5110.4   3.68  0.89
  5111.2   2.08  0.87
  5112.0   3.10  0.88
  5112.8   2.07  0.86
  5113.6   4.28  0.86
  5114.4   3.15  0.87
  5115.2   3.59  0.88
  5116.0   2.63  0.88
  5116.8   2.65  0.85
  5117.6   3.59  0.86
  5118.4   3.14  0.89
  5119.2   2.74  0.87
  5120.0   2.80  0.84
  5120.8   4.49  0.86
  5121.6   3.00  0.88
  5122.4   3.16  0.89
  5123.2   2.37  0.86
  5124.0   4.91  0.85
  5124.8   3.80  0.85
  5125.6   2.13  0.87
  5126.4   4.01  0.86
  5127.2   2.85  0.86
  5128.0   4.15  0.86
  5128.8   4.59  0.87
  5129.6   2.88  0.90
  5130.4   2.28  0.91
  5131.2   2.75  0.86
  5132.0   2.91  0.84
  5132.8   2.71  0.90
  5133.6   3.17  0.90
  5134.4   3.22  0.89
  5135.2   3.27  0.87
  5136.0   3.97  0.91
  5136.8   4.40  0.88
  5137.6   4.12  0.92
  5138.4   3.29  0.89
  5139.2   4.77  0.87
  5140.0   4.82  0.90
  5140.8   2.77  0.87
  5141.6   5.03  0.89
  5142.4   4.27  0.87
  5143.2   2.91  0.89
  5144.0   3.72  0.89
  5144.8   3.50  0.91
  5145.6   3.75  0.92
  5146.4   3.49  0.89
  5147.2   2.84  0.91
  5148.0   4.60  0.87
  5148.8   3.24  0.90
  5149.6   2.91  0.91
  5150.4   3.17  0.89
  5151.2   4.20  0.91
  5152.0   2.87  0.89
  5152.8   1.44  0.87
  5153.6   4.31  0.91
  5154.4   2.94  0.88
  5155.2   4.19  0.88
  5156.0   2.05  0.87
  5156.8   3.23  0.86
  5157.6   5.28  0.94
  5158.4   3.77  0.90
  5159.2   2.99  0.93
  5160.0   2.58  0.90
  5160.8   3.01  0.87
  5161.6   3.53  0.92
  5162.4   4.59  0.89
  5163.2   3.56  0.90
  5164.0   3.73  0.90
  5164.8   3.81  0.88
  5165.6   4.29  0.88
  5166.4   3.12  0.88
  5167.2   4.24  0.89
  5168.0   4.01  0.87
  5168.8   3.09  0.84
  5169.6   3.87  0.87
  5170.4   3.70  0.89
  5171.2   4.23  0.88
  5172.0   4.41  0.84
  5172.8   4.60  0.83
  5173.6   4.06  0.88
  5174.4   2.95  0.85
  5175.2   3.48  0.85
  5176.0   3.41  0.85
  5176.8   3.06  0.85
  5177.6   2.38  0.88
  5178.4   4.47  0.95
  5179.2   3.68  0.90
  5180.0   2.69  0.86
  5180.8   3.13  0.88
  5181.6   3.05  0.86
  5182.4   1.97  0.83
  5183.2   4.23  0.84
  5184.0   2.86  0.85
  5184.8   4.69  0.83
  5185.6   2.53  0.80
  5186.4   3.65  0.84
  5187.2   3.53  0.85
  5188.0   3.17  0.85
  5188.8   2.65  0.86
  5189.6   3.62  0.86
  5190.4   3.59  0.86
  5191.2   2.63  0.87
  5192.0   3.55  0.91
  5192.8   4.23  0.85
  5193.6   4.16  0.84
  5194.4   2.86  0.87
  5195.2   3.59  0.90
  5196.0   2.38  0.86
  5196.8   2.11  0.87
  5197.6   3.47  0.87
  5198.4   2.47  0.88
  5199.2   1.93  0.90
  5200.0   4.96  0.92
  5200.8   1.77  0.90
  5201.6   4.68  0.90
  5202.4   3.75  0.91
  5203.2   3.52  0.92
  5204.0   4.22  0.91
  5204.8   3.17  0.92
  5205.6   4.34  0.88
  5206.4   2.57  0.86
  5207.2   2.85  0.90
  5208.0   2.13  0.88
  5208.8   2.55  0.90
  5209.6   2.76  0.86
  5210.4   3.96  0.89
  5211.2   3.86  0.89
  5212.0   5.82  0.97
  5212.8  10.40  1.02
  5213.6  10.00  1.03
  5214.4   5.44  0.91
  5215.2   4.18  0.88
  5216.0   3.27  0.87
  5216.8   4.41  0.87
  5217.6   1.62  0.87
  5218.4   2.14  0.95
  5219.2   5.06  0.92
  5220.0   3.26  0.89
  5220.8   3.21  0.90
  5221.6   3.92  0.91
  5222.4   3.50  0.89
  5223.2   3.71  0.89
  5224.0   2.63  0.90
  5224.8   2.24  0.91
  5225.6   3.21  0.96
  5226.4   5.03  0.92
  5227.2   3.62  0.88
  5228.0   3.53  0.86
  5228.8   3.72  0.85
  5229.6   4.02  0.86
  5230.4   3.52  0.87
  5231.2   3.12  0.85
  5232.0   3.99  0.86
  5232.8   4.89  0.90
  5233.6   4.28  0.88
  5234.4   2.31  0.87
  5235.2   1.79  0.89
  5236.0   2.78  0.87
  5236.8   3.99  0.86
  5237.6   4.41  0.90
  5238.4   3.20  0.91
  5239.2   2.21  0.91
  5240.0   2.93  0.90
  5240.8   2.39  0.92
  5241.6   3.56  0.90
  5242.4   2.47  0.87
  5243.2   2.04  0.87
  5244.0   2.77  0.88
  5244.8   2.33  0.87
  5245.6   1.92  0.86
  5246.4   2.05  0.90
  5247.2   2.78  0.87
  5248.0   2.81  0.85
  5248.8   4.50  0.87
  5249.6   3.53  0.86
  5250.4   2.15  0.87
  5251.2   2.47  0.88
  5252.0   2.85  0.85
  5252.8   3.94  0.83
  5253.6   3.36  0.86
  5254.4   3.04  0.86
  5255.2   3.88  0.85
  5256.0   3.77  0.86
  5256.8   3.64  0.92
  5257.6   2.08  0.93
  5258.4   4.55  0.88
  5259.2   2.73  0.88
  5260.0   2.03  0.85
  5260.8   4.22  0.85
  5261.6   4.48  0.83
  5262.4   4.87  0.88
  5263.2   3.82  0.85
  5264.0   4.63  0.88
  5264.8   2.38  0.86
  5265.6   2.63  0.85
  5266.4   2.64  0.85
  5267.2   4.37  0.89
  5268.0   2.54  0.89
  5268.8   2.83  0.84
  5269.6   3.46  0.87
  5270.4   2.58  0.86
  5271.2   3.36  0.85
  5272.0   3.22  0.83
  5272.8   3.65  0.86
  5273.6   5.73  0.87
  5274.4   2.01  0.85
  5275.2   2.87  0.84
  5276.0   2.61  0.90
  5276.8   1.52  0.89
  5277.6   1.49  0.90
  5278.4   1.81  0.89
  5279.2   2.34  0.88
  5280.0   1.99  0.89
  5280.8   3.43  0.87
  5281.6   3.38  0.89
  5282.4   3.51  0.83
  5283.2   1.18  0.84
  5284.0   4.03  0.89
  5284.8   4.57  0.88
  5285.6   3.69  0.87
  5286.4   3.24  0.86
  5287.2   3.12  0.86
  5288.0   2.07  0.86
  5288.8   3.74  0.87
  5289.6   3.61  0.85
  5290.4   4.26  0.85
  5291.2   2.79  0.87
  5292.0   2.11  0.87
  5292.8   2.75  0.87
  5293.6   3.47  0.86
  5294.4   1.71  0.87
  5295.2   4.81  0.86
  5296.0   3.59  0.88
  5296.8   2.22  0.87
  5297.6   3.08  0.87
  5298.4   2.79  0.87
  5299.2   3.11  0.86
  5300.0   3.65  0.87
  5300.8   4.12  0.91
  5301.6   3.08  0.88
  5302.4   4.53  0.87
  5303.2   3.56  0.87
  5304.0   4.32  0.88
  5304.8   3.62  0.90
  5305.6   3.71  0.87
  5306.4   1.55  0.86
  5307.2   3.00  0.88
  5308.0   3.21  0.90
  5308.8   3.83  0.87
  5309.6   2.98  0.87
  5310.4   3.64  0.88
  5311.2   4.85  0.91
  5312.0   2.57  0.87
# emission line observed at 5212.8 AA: H-beta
